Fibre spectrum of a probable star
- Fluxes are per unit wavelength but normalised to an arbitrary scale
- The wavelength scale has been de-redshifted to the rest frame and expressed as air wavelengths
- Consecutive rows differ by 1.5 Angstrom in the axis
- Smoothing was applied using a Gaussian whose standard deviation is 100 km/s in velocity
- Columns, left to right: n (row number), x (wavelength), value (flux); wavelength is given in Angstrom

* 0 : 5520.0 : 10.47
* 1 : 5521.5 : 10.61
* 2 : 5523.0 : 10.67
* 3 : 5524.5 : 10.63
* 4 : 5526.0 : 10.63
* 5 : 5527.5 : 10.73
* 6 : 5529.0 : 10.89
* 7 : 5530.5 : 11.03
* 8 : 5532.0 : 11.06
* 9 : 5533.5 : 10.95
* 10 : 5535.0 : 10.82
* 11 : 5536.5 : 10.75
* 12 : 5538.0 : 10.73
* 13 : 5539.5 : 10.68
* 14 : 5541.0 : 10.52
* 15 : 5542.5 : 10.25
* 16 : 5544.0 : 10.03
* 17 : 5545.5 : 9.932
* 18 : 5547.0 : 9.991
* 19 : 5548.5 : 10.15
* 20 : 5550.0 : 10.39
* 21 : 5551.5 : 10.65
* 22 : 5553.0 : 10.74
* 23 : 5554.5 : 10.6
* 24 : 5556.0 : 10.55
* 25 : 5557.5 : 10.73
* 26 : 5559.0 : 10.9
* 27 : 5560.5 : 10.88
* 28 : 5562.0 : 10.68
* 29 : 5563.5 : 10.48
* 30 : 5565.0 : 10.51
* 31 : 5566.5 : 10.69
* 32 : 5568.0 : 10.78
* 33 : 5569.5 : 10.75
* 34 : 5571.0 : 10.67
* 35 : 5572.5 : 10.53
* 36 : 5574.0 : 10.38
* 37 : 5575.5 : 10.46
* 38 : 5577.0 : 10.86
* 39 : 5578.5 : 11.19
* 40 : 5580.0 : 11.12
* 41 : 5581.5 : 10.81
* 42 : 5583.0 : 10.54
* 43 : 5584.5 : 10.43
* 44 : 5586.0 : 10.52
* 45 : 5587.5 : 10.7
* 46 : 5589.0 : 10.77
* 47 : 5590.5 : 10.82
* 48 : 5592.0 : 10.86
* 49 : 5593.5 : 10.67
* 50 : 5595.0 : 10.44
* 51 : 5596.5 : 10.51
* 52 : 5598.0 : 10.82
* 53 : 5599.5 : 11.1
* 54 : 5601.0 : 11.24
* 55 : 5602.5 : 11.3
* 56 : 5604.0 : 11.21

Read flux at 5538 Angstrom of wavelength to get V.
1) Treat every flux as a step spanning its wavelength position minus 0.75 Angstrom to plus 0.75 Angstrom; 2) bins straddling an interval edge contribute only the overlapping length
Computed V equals 10.73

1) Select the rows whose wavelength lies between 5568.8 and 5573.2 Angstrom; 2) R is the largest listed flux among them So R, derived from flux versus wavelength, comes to 10.75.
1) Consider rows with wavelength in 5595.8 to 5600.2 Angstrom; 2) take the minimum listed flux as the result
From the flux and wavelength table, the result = 10.51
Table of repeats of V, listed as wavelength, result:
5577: 10.86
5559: 10.9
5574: 10.38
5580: 11.12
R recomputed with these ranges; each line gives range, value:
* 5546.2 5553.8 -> 10.74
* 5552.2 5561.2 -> 10.9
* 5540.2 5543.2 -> 10.52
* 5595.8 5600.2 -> 11.1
